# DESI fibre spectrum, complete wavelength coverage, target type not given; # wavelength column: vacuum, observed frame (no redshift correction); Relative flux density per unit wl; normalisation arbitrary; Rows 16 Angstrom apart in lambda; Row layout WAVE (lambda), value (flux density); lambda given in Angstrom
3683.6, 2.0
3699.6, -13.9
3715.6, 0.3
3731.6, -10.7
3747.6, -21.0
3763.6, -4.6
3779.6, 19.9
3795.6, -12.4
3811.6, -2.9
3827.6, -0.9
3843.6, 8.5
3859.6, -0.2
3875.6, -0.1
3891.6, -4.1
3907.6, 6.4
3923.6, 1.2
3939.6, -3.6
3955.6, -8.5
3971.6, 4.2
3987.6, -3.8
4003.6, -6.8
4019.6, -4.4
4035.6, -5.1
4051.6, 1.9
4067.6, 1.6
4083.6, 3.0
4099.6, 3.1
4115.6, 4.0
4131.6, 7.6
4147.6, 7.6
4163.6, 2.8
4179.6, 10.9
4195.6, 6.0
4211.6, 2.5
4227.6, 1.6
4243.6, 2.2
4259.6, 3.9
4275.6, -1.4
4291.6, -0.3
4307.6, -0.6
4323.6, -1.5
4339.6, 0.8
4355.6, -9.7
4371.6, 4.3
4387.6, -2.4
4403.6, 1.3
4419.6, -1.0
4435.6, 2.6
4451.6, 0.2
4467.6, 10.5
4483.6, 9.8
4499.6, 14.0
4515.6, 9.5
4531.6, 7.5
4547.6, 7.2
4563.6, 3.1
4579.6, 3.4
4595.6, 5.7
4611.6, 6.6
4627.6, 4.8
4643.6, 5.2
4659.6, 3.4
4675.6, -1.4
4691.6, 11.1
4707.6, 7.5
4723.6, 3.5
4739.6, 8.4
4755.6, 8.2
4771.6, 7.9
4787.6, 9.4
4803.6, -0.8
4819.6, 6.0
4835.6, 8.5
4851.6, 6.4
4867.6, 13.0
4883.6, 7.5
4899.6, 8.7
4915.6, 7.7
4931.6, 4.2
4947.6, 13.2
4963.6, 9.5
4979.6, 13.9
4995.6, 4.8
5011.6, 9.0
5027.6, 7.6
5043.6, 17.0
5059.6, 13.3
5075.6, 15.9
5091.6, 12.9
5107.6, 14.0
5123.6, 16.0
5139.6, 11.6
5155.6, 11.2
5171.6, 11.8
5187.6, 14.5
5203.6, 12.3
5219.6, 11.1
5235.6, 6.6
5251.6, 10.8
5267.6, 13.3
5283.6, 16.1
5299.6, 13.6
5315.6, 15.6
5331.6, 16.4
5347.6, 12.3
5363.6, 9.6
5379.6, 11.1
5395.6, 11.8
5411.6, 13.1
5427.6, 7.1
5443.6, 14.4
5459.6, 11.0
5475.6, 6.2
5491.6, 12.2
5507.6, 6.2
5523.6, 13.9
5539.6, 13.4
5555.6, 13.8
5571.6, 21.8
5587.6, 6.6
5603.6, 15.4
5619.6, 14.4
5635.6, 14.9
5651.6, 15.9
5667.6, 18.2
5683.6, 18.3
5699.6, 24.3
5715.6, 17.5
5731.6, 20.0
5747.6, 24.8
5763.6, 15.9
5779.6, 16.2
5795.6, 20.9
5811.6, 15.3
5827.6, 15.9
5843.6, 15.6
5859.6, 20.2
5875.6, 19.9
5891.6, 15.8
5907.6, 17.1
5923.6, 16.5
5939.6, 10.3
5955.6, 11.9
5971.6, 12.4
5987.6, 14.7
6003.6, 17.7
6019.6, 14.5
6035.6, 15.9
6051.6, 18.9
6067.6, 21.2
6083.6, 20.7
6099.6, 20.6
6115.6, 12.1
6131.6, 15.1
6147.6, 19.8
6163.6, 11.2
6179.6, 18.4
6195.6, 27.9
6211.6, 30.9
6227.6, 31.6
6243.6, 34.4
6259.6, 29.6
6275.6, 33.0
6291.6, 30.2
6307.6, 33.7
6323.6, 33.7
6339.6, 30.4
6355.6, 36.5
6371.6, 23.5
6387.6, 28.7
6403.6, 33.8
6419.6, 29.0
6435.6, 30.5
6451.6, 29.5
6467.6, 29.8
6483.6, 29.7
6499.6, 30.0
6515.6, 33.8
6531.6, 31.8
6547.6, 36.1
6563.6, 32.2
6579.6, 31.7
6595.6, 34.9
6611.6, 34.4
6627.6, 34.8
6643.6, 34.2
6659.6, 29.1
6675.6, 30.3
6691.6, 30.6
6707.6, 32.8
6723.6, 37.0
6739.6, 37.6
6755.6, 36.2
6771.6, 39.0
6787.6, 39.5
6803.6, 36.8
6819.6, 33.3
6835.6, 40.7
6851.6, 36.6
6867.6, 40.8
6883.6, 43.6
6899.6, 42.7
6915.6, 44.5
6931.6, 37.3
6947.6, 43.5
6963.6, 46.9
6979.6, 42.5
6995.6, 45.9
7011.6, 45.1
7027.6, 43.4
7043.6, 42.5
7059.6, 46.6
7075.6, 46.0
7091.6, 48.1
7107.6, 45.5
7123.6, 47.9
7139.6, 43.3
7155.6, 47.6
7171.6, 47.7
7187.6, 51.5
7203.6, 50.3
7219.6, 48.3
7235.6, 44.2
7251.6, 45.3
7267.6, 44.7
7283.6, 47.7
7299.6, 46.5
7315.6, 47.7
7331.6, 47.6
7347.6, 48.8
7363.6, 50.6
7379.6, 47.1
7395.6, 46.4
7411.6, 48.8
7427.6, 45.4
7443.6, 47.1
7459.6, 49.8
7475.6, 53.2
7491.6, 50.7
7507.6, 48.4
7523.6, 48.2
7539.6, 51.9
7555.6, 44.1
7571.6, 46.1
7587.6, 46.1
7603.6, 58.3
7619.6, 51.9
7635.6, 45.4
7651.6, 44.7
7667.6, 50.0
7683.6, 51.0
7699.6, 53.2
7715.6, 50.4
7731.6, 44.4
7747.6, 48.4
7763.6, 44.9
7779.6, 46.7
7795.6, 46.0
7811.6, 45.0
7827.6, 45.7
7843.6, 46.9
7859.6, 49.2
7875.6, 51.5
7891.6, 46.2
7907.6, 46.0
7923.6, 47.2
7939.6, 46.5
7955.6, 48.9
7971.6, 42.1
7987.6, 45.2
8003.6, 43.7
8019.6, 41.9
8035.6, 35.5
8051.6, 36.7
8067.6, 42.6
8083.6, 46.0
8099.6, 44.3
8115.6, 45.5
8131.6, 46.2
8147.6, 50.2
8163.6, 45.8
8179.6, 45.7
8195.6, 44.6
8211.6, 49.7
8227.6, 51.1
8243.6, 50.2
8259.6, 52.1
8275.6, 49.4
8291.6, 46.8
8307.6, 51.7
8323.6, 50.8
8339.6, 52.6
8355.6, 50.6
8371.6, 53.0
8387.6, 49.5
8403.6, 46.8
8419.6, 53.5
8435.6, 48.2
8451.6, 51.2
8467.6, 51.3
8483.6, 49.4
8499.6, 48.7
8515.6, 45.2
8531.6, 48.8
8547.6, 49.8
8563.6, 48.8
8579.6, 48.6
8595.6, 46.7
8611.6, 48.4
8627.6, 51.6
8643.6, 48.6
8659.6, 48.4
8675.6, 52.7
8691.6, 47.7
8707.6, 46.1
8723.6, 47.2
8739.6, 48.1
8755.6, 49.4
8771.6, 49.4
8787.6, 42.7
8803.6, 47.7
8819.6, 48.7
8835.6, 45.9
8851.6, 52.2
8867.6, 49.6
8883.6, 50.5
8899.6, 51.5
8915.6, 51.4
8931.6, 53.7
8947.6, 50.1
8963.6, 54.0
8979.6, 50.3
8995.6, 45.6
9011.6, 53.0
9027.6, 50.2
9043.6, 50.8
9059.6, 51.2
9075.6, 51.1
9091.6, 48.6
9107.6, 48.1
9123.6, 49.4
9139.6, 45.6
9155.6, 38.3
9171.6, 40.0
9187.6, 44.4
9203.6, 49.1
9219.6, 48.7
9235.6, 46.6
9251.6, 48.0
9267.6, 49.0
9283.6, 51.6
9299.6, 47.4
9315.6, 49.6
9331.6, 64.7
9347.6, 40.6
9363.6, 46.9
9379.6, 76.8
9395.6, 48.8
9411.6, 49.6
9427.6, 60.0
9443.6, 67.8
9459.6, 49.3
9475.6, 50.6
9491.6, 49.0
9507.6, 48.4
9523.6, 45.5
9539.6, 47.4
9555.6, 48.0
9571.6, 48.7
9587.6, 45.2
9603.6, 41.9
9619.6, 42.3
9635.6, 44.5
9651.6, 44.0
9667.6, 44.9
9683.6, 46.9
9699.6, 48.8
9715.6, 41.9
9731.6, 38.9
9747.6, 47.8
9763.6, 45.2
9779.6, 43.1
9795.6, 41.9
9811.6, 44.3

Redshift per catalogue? 0.55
